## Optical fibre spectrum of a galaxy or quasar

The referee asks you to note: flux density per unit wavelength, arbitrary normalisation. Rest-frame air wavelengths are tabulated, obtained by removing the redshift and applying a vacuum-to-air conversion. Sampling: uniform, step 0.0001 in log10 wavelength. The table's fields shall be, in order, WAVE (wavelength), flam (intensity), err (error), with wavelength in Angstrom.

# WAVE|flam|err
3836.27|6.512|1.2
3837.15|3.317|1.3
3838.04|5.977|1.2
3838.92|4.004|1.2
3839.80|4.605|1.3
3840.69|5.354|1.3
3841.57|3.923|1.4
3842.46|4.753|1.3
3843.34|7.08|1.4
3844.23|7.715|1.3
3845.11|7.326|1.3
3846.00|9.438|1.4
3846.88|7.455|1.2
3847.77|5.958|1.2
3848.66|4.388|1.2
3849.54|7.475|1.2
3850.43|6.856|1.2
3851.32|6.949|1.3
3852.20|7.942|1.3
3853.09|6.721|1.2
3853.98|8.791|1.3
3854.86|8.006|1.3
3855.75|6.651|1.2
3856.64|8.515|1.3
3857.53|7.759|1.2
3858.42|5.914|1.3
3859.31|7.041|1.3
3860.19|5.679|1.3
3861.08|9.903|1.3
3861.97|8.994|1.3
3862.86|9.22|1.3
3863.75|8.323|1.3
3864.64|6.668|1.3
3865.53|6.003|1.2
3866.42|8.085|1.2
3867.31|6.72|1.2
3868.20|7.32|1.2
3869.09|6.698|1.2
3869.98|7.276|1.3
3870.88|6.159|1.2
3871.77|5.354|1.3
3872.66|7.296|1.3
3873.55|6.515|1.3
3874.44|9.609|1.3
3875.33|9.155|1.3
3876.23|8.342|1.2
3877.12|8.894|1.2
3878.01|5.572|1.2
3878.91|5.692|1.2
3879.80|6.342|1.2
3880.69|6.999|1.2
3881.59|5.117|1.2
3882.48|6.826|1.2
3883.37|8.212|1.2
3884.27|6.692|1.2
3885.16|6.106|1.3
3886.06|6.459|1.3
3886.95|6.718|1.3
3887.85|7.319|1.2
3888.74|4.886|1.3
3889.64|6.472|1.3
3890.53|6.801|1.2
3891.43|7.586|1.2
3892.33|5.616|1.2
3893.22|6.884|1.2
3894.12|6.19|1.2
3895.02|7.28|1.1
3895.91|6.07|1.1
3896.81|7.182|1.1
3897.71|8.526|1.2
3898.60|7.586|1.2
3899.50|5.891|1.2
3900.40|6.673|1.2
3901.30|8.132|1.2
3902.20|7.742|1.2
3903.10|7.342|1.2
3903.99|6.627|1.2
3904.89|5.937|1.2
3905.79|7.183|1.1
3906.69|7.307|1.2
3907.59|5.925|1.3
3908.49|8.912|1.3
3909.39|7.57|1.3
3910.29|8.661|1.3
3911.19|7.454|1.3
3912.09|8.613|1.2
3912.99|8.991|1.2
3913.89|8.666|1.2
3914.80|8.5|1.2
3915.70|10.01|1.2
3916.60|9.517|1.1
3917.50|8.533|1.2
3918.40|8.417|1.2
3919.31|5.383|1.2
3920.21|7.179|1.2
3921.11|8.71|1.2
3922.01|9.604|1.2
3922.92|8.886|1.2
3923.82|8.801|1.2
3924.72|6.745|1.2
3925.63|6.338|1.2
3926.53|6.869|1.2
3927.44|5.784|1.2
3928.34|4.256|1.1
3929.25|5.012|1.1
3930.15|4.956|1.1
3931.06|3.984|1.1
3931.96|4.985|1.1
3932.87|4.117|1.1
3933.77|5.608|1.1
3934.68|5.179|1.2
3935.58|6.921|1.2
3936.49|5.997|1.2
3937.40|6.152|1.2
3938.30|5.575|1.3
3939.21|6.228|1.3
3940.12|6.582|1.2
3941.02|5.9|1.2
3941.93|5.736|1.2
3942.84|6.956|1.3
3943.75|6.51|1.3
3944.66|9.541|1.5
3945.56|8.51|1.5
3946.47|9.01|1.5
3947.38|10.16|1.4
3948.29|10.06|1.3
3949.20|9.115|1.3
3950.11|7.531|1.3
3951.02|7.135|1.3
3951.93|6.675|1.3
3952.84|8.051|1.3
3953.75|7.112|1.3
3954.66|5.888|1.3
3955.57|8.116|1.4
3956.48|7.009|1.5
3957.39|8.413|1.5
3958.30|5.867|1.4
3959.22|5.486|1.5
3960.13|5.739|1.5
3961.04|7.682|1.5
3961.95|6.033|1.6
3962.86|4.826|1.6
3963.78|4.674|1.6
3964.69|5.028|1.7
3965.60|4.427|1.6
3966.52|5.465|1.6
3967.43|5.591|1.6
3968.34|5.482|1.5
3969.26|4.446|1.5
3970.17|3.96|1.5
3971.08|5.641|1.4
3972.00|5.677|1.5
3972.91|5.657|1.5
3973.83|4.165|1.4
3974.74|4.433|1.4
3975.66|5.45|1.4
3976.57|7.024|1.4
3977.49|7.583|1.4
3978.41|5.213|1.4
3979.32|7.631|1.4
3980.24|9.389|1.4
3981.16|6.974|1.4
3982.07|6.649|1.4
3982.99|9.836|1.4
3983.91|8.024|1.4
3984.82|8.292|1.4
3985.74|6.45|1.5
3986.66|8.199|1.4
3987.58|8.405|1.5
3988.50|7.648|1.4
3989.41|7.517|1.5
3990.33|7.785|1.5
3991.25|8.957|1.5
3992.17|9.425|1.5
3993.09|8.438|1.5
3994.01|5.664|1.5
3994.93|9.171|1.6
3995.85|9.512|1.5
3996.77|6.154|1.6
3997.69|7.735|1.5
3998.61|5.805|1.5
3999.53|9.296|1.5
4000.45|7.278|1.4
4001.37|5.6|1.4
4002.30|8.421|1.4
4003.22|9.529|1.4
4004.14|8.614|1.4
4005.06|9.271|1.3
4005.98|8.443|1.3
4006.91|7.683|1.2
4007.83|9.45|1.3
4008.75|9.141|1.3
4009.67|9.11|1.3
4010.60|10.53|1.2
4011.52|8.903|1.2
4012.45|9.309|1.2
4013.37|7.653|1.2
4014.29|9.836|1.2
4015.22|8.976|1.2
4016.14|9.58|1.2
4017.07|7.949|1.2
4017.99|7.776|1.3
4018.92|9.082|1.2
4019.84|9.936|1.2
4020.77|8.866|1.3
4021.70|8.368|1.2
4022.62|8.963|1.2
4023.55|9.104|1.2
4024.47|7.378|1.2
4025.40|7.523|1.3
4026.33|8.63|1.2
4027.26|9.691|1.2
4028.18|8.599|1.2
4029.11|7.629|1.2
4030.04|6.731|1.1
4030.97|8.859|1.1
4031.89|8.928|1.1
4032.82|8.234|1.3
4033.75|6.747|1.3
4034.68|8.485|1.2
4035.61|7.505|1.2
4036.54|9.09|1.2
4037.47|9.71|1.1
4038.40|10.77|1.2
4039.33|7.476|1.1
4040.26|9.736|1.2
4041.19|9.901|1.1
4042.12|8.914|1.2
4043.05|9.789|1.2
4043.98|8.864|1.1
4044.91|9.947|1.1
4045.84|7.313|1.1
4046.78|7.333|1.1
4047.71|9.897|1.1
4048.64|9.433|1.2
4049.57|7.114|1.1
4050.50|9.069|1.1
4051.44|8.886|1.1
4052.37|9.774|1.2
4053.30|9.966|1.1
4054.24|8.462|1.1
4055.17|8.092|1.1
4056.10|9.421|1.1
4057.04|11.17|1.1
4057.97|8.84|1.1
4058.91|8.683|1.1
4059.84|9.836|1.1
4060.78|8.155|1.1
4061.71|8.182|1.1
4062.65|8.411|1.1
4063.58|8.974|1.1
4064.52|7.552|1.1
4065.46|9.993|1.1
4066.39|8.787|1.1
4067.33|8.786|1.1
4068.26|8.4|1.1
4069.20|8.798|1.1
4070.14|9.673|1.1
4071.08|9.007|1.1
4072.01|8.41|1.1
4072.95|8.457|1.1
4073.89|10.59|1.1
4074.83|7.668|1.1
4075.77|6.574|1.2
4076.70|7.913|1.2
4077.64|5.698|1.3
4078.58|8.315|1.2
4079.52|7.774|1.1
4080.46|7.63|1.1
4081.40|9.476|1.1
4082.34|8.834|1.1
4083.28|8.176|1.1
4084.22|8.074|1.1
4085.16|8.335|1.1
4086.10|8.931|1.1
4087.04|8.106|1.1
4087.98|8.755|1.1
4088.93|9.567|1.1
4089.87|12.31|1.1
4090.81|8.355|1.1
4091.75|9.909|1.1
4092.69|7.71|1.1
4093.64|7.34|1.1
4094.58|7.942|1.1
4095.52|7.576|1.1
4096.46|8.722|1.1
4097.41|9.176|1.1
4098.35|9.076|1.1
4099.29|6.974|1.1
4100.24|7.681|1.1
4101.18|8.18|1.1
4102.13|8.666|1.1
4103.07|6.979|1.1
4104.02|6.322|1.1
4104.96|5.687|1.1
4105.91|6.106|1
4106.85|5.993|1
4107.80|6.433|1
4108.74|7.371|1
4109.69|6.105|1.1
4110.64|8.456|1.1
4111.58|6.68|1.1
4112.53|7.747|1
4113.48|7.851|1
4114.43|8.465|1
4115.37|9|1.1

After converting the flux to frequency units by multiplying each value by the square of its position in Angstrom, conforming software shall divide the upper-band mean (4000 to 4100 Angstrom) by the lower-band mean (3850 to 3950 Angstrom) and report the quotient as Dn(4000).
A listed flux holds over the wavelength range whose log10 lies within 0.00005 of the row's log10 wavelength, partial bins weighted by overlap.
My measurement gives 1.30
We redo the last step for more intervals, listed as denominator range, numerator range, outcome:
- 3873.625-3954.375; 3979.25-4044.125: 1.24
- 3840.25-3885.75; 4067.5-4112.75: 1.27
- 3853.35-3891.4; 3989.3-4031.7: 1.26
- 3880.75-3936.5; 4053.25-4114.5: 1.29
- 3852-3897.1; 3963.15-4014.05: 1.09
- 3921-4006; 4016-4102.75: 1.31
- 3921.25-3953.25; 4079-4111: 1.26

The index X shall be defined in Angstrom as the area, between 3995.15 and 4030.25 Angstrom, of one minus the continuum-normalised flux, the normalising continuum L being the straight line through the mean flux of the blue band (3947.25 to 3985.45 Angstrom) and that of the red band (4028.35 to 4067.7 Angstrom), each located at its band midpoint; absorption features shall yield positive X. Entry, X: -3.0 Angstrom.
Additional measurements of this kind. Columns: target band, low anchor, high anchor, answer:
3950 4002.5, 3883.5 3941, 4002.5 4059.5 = 7.6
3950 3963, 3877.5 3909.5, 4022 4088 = 1.2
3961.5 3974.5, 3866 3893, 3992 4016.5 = 4.8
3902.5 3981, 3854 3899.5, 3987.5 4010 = 8.8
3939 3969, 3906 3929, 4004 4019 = 5.0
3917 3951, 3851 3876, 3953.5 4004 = 0.8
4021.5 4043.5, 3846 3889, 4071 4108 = -2.2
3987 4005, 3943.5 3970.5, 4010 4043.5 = -0.2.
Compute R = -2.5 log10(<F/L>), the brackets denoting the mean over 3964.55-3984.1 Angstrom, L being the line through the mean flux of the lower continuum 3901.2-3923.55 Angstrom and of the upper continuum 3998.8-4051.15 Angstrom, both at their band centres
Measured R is 0.35 mag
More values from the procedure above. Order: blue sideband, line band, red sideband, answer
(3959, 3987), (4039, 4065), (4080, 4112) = -0.21 mag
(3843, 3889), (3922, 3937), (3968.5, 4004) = 0.19 mag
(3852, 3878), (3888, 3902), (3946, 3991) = 0.08 mag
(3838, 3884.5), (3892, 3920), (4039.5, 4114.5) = -0.04 mag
